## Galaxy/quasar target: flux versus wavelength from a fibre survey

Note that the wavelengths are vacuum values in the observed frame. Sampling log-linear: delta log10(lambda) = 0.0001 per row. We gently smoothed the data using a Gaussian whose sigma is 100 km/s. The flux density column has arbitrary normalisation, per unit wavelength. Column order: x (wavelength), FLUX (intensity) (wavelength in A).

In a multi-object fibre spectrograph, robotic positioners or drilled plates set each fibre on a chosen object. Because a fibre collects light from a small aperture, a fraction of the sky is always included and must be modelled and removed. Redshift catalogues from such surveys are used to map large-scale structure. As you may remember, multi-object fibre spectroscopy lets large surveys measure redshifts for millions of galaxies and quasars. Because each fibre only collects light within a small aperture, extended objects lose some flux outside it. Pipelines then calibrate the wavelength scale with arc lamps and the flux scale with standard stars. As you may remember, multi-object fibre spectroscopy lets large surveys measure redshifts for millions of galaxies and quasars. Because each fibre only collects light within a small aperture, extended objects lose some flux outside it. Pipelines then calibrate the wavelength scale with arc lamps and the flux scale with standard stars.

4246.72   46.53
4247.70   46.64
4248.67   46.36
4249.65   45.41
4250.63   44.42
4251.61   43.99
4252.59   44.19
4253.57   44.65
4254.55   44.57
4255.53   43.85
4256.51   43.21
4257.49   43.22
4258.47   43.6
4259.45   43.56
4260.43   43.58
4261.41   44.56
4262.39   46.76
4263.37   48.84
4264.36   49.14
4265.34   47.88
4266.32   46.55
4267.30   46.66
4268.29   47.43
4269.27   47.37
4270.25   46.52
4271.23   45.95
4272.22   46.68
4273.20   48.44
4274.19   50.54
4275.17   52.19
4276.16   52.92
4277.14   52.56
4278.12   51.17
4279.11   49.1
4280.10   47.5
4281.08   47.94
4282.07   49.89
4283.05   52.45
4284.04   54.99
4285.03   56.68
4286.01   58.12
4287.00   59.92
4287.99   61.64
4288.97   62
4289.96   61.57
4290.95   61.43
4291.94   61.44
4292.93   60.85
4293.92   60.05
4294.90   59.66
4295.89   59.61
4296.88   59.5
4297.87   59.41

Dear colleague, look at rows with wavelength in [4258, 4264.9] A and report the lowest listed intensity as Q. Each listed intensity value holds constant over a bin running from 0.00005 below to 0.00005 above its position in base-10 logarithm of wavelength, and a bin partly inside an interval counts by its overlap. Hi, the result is 43.56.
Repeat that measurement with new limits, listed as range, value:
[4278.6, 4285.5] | 47.5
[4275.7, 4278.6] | 51.17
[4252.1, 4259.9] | 43.21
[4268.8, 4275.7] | 45.95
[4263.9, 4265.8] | 47.88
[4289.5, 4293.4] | 60.85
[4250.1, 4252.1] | 43.99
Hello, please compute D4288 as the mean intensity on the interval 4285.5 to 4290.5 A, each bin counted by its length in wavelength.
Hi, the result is 60.7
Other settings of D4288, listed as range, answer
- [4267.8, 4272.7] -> 46.8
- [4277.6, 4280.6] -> 49.3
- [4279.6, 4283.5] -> 49.5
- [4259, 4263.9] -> 45.5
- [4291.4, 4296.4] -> 60.4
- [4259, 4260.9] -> 43.6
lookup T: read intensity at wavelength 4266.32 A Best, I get 46.55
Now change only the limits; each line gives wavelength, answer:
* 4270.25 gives 46.52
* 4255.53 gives 43.85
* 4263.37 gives 48.84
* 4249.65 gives 45.41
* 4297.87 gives 59.41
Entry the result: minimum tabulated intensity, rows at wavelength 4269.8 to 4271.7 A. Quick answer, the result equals 45.95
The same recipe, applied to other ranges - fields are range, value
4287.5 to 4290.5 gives 61.57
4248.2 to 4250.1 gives 45.41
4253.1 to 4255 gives 44.57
